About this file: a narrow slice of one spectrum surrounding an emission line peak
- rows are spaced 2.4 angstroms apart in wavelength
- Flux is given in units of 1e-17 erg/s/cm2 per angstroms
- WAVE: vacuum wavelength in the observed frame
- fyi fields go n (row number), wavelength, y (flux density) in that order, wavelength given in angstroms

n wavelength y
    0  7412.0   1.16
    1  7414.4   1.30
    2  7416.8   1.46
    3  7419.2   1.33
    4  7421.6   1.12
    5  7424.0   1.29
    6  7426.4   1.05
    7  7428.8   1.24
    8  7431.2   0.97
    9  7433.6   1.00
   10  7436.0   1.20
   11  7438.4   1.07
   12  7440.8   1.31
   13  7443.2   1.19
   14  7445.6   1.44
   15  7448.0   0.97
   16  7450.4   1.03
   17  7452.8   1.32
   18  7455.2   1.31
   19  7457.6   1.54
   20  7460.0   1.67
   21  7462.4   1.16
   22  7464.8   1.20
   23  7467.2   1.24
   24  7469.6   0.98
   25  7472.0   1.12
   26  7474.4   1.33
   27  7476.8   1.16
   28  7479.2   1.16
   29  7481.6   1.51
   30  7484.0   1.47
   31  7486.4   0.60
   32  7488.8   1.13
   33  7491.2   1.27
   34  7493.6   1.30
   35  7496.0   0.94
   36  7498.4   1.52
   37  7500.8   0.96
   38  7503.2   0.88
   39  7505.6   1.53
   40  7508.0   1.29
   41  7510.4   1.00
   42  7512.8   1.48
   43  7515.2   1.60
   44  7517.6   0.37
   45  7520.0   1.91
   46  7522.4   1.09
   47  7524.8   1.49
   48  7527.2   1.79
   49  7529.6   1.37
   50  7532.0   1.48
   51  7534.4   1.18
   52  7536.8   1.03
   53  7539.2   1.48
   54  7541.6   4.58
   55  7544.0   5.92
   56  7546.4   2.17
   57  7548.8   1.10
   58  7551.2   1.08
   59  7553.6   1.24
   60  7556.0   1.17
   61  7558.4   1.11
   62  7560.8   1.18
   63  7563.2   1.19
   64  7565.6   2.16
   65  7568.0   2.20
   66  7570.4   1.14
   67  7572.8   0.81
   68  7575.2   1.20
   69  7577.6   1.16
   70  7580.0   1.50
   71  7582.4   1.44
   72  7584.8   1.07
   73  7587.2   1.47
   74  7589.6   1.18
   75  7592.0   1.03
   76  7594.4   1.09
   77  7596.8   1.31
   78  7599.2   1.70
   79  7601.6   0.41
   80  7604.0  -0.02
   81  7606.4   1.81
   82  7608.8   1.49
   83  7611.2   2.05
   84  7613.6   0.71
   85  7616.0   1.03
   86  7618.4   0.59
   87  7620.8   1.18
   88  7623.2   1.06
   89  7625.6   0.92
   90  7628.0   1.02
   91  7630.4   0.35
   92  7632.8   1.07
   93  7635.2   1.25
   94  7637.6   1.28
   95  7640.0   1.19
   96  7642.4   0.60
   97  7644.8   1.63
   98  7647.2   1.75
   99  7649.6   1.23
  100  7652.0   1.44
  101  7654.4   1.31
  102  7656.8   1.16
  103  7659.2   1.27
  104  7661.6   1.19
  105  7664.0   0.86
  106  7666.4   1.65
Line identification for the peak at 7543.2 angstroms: H-alpha 6563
